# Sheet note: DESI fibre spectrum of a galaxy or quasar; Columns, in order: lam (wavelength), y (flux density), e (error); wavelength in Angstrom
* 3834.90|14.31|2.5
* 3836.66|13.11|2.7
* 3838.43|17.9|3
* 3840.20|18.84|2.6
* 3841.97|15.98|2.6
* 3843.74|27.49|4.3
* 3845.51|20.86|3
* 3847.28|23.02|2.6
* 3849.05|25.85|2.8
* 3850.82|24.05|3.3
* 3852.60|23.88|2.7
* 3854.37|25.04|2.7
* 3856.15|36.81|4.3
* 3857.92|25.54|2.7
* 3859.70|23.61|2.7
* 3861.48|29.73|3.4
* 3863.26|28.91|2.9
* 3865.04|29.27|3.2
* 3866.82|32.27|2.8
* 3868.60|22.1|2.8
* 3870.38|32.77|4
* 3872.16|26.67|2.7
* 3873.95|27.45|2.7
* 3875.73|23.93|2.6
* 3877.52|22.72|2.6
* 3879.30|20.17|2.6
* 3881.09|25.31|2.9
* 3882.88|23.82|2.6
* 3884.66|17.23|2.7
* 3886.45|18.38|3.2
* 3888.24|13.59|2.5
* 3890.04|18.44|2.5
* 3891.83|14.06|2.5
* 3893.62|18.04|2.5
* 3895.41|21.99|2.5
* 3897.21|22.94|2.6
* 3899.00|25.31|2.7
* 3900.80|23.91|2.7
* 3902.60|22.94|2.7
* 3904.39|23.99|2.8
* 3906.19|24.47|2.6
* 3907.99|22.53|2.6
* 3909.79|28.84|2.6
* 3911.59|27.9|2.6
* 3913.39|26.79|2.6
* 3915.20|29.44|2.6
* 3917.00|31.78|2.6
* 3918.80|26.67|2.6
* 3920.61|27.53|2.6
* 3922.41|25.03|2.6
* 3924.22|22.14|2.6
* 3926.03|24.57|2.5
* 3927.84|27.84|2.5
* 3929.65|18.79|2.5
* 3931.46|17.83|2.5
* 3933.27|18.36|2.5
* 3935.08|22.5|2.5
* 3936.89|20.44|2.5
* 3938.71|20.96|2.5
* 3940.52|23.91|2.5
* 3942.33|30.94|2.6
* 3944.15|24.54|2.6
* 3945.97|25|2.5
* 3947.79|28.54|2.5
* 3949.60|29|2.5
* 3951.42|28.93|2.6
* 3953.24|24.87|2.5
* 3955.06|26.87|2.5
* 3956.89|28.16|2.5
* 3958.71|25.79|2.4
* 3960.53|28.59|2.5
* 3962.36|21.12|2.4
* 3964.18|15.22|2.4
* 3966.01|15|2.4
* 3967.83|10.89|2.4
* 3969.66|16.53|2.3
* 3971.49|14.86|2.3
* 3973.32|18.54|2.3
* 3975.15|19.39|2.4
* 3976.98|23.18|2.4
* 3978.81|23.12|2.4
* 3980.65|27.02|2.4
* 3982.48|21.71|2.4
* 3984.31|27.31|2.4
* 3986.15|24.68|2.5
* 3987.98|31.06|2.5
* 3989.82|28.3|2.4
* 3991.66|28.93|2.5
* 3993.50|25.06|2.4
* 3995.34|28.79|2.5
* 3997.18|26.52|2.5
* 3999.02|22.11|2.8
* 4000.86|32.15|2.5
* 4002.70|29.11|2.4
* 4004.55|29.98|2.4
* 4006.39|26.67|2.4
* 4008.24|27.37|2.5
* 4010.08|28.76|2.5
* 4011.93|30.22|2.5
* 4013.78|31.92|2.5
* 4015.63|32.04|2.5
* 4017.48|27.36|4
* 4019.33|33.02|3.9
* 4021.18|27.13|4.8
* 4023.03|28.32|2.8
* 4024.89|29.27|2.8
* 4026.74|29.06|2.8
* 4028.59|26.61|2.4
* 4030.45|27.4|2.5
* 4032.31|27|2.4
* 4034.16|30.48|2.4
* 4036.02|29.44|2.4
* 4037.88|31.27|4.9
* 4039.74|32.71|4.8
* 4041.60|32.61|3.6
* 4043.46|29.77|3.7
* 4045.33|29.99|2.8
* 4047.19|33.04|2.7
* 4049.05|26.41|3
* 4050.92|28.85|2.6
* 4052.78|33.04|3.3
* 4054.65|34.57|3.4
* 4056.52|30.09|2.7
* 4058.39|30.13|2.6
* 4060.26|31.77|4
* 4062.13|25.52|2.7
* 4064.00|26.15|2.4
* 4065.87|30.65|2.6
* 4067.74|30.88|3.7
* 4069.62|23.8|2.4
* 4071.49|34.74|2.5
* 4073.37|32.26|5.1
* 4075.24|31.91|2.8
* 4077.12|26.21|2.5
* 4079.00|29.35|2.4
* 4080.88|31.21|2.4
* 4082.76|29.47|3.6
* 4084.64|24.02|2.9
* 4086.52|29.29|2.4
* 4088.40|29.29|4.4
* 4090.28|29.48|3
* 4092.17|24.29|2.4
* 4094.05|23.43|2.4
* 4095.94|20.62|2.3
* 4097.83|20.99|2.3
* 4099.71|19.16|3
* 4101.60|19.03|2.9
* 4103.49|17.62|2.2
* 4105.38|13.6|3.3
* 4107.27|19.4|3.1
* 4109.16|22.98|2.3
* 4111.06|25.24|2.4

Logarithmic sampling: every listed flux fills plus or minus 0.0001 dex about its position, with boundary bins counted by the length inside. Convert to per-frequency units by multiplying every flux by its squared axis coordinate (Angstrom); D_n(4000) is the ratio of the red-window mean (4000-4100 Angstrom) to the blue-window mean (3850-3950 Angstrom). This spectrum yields 1.3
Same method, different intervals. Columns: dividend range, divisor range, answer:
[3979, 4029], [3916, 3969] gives 1.22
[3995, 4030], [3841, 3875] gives 1.18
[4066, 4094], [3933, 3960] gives 1.21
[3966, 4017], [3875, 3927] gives 1.14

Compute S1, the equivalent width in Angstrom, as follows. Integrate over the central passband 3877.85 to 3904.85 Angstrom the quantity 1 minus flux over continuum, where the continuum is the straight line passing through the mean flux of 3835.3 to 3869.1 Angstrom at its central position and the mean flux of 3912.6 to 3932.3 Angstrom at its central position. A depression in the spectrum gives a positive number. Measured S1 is 4.6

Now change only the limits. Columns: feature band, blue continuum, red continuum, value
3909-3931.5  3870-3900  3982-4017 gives -2.3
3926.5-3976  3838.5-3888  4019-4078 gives 8.6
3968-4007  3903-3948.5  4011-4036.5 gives 4.1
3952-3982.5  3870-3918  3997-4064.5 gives 6.1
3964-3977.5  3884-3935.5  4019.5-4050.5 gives 4.9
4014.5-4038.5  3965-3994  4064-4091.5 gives -3.3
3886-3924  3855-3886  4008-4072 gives 4.8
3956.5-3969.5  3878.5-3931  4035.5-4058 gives 3.1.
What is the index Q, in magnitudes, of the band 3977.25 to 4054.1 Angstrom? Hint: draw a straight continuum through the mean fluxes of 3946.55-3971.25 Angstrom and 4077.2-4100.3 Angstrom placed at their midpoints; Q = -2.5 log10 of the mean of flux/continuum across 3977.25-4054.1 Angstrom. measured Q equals -0.18 mag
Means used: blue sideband 22.8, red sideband 26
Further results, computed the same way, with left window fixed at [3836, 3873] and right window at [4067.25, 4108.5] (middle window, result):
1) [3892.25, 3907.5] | 0.11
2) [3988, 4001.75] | -0.10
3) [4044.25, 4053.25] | -0.19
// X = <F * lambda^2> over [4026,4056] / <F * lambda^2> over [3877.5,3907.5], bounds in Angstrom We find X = 1.55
